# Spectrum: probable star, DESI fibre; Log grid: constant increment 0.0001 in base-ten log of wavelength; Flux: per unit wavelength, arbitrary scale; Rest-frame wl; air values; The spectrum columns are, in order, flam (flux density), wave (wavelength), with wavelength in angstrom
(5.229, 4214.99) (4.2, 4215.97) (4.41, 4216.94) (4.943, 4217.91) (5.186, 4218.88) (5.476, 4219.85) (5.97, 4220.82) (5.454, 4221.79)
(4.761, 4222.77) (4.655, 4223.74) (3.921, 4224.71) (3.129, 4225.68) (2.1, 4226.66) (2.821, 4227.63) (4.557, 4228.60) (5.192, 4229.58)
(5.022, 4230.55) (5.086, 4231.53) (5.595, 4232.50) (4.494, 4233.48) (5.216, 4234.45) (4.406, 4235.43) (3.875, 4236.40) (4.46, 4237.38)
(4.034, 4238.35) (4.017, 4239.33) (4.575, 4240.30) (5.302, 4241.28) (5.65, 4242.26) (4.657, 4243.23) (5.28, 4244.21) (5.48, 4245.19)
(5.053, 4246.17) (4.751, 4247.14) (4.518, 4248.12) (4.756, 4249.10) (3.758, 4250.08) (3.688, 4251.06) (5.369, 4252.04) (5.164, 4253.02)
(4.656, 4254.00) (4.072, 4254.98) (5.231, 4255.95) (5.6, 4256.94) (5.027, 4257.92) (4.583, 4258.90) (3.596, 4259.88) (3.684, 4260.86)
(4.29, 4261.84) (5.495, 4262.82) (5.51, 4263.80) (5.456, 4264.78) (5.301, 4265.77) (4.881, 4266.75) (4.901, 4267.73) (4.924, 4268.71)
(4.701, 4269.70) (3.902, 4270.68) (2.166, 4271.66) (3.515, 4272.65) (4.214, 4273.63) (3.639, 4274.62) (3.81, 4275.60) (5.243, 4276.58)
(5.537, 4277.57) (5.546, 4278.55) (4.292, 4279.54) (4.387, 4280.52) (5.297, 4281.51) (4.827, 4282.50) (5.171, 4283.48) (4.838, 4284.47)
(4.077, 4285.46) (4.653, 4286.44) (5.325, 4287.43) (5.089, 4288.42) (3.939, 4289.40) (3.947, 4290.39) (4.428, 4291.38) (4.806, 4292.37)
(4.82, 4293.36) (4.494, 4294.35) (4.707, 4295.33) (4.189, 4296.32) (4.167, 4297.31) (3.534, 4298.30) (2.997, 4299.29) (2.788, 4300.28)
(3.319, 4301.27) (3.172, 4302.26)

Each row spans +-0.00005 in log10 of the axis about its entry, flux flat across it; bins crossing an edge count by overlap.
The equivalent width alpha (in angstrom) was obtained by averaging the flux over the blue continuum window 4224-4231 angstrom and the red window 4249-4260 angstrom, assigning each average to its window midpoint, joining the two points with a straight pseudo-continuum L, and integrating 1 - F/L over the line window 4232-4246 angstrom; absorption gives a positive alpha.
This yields -2.0 angstrom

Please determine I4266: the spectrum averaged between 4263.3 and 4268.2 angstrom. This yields 5.21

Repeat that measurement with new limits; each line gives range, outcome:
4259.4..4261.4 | 3.66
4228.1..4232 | 4.95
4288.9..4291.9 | 4.12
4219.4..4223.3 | 5.4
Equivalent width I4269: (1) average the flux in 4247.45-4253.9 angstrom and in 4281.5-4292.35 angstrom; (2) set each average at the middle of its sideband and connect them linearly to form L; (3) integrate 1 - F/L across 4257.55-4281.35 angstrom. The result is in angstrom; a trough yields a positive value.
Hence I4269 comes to 0.4 angstrom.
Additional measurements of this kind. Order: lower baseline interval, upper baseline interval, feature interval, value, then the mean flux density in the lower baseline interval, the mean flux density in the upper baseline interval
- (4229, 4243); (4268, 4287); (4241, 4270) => -1.3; 4.78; 4.47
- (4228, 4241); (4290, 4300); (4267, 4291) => -1.1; 4.65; 4.18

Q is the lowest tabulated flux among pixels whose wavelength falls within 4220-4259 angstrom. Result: 2.1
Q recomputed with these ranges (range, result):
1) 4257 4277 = 2.166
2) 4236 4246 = 3.875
